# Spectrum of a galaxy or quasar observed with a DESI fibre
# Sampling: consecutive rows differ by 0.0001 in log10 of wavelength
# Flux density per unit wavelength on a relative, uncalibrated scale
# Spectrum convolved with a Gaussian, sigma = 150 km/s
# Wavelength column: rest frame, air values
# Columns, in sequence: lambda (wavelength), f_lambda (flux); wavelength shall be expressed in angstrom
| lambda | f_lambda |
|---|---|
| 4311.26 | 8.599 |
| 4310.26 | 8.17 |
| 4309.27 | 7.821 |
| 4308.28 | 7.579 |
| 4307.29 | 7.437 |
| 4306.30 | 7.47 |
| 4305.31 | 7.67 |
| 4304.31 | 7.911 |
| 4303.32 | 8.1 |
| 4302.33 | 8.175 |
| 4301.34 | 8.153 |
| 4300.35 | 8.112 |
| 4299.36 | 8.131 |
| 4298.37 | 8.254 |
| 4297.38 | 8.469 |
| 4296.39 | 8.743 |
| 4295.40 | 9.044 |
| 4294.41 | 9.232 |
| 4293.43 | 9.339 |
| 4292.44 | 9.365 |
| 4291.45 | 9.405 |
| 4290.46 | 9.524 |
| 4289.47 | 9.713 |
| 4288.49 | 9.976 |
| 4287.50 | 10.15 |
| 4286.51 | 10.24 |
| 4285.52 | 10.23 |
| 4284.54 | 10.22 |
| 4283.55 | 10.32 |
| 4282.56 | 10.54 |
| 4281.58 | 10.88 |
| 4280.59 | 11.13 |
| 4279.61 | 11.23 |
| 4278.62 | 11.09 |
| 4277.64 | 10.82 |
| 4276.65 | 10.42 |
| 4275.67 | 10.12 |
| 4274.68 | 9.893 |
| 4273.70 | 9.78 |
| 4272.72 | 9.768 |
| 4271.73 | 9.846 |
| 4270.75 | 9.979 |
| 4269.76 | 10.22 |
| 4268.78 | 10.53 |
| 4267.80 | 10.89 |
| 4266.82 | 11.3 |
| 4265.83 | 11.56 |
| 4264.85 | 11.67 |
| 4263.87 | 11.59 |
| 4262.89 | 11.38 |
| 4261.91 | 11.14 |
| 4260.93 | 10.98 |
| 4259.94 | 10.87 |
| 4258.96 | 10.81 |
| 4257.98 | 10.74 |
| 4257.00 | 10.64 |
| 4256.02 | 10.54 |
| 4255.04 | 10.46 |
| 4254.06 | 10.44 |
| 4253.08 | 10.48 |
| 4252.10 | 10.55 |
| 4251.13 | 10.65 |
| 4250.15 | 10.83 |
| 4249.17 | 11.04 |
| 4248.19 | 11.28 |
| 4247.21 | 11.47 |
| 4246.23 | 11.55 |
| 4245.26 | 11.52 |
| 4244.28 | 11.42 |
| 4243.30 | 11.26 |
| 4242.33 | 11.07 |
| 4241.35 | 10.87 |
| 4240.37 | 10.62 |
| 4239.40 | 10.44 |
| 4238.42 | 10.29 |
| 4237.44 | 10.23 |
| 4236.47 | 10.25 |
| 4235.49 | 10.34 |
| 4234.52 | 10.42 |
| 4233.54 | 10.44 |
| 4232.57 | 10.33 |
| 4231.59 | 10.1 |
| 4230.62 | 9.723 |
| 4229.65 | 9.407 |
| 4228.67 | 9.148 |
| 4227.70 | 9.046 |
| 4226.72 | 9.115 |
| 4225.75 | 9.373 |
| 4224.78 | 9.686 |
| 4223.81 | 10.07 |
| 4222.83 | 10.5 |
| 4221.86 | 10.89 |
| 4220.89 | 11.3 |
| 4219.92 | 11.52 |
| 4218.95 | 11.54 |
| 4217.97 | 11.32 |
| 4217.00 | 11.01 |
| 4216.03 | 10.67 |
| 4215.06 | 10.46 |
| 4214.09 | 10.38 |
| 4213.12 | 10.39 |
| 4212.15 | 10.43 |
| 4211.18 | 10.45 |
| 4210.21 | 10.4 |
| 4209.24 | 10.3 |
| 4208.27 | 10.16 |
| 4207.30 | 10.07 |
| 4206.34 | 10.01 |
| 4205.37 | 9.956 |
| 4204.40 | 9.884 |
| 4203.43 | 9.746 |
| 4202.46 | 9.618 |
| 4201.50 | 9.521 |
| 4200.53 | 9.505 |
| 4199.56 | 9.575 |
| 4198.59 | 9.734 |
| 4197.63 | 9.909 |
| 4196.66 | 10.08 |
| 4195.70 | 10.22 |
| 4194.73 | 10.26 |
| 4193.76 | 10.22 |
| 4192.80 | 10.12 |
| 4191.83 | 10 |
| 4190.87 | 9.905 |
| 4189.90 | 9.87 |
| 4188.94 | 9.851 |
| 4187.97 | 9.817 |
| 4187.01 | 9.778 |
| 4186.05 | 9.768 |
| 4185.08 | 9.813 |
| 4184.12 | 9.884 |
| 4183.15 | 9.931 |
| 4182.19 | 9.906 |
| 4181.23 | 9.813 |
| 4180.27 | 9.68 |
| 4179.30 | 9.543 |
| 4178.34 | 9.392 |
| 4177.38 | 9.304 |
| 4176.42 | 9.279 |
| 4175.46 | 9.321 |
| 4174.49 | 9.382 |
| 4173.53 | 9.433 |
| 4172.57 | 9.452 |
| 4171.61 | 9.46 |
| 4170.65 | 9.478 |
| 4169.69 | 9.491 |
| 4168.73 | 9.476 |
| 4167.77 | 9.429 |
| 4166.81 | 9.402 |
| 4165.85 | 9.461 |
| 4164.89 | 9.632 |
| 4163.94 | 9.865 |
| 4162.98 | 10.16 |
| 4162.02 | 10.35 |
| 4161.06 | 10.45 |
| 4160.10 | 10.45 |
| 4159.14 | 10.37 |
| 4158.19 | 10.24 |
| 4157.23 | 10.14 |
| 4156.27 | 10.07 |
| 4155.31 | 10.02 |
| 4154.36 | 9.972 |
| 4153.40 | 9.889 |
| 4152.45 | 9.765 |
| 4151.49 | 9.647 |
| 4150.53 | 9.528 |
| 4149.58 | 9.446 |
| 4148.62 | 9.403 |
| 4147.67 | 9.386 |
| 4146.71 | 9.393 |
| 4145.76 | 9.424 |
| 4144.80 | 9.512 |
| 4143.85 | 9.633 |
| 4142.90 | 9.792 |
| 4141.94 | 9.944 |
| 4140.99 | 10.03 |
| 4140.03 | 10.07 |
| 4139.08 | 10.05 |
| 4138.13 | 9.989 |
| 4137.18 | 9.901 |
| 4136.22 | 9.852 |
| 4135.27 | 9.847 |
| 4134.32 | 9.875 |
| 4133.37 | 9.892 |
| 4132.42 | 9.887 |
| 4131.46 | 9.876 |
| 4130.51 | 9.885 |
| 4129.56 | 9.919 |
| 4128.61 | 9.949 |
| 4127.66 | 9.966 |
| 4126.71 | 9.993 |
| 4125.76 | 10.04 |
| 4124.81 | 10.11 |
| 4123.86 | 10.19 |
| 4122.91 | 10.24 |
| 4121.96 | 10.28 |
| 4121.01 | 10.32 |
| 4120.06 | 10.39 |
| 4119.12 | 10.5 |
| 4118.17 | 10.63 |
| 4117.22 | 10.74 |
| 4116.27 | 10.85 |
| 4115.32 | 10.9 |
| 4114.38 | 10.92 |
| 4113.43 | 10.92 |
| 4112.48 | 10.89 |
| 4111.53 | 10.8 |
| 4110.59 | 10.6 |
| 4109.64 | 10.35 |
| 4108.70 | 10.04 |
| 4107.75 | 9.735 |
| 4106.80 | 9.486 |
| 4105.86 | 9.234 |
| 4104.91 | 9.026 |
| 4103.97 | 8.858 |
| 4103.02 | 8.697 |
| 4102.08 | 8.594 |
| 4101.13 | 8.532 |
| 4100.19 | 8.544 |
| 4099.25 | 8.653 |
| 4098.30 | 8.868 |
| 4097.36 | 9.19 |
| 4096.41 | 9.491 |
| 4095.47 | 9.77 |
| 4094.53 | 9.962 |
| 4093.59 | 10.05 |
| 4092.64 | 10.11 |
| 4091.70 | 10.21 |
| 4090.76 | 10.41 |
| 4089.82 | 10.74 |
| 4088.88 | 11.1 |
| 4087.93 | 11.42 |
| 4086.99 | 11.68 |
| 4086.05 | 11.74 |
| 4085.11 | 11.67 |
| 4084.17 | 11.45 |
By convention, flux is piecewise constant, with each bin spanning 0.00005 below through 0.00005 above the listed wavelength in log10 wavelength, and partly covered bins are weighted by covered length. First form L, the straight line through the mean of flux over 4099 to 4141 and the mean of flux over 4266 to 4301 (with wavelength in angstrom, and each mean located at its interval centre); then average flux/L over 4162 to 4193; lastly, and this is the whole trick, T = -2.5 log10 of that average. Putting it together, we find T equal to 0.031 mag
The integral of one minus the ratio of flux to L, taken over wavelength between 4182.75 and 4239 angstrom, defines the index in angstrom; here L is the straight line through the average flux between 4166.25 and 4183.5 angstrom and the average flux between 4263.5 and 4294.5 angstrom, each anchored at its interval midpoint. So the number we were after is -1.8 angstrom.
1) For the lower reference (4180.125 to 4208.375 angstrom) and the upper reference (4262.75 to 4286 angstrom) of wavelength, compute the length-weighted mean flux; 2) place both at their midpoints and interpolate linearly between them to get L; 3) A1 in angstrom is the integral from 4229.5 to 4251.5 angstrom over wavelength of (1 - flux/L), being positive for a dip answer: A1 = -0.80 angstrom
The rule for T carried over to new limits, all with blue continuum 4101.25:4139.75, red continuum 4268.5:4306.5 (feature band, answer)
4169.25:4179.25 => 0.05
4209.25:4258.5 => -0.09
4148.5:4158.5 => 0.01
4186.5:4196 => -0.02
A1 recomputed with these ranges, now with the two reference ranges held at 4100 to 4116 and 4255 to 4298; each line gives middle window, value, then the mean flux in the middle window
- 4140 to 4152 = 0.38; 9.61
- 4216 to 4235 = -0.19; 10.3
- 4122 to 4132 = -0.16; 10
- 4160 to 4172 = 0.28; 9.76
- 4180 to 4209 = 0.53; 9.89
